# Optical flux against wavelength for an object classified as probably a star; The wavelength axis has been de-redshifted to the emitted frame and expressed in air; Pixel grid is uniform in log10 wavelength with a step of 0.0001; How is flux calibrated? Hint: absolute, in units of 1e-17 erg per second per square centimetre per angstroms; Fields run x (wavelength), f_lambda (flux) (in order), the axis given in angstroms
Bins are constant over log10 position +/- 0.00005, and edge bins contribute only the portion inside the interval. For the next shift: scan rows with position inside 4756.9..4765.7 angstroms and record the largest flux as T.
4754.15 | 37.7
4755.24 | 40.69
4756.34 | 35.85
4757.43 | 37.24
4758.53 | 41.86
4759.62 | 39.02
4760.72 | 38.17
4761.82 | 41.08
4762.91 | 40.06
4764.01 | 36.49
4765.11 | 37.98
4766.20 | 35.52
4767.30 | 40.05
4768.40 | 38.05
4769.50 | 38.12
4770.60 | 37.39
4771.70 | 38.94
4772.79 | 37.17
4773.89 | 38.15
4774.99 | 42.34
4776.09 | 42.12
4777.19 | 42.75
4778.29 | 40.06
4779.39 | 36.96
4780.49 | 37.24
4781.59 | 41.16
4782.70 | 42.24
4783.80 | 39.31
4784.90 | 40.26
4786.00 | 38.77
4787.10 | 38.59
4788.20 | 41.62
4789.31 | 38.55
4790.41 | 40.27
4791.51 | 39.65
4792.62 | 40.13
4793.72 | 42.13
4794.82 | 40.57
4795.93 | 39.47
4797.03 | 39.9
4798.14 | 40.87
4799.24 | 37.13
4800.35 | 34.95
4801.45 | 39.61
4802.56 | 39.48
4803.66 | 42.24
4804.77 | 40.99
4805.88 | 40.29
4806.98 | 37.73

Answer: 41.86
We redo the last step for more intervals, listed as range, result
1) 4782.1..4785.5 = 42.24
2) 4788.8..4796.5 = 42.13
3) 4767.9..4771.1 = 38.12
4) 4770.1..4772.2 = 38.94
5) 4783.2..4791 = 41.62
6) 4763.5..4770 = 40.05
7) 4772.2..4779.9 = 42.75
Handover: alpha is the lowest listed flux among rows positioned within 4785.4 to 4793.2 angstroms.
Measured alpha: 38.55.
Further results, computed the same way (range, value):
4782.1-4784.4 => 39.31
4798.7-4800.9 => 34.95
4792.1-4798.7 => 39.47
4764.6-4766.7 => 35.52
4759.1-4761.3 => 38.17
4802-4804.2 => 39.48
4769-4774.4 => 37.17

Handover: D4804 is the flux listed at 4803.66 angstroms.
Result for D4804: 42.24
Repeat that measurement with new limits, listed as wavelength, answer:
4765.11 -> 37.98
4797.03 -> 39.9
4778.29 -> 40.06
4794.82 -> 40.57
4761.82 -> 41.08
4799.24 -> 37.13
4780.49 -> 37.24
